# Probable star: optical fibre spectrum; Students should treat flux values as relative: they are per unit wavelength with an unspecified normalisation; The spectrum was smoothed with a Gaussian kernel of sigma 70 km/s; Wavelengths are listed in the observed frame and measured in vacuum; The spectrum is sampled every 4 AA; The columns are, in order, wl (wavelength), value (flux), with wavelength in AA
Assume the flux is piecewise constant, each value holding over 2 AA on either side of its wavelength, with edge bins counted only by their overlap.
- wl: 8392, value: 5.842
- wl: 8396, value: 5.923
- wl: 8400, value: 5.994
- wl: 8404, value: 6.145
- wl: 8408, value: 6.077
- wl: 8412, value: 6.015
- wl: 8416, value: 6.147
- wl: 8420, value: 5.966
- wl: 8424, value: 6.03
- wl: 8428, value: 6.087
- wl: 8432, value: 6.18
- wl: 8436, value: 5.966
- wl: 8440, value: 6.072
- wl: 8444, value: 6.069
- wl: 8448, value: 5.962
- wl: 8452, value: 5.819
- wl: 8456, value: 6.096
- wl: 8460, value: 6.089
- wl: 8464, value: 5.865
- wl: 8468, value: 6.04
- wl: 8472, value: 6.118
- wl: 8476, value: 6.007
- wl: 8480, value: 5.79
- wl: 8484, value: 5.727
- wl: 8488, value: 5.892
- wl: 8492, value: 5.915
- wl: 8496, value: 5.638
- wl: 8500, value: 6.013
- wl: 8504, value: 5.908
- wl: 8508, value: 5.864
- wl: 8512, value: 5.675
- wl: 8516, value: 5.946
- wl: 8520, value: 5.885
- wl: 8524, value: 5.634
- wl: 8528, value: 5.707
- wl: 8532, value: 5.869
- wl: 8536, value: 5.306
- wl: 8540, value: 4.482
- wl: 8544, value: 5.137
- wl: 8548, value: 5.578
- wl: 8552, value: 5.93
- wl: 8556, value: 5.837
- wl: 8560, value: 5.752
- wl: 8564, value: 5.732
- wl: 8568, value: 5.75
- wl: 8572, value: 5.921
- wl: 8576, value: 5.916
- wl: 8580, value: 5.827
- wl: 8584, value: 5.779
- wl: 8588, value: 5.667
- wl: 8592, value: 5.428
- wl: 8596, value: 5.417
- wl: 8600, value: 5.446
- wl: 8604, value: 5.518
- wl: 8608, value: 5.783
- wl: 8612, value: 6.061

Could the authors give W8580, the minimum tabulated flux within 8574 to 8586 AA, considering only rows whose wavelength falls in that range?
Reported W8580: 5.779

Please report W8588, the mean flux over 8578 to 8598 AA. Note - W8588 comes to 5.62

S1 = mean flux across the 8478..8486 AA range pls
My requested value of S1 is 5.76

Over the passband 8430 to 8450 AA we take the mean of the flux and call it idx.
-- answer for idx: 6.05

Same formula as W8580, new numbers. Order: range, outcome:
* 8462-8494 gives 5.727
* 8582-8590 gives 5.667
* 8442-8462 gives 5.819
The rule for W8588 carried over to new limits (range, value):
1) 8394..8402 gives 5.96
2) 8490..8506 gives 5.87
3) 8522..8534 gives 5.74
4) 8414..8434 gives 6.08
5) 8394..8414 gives 6.03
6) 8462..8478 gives 6.01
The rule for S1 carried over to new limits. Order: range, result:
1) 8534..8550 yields 5.13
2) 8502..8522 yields 5.86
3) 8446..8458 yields 5.96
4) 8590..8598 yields 5.42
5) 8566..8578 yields 5.86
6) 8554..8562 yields 5.79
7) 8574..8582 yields 5.87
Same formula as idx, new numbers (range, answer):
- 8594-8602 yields 5.43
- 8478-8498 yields 5.79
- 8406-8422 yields 6.05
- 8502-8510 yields 5.89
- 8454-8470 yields 6.02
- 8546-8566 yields 5.77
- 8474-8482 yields 5.9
